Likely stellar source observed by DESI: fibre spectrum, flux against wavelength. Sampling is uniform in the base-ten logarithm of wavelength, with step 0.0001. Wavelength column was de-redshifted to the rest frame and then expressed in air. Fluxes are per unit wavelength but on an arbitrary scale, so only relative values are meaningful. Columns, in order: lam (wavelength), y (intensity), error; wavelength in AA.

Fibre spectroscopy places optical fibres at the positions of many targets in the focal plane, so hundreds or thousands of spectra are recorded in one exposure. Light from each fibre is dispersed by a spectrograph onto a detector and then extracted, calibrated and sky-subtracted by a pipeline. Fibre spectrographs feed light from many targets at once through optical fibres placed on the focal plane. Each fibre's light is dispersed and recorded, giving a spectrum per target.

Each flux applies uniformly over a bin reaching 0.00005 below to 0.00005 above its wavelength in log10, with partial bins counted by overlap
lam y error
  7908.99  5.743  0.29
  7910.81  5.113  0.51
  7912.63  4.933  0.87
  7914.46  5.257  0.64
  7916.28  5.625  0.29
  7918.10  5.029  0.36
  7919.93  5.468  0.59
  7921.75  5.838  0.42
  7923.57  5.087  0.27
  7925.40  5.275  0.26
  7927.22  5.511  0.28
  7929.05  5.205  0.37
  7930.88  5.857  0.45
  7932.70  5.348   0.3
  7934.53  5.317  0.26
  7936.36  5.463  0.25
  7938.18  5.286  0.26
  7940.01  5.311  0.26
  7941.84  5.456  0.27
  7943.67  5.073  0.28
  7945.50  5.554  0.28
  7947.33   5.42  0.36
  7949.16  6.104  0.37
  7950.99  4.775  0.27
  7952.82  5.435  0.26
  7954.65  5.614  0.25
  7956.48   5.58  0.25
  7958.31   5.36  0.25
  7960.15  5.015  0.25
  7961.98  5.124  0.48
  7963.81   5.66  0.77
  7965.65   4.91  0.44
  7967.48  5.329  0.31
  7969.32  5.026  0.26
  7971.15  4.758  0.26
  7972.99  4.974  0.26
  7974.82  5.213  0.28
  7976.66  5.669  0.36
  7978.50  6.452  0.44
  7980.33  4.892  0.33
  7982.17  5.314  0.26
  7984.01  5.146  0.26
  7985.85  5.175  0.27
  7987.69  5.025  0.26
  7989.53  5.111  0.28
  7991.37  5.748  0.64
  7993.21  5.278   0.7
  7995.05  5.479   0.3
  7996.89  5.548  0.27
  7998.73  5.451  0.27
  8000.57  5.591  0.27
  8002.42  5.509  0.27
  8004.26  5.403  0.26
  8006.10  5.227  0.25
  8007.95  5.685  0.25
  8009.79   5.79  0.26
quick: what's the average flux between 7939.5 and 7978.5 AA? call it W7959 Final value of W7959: 5.33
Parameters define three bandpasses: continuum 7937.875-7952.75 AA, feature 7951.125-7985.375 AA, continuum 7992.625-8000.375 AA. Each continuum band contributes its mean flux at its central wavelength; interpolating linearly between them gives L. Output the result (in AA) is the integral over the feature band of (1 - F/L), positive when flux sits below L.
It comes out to 0.8 AA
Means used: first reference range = 5.38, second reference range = 5.46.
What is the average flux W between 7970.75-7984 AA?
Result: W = 5.33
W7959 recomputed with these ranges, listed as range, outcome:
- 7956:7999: 5.3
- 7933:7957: 5.41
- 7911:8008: 5.35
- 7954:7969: 5.31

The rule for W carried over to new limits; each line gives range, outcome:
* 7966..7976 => 5.07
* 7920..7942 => 5.41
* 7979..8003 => 5.35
